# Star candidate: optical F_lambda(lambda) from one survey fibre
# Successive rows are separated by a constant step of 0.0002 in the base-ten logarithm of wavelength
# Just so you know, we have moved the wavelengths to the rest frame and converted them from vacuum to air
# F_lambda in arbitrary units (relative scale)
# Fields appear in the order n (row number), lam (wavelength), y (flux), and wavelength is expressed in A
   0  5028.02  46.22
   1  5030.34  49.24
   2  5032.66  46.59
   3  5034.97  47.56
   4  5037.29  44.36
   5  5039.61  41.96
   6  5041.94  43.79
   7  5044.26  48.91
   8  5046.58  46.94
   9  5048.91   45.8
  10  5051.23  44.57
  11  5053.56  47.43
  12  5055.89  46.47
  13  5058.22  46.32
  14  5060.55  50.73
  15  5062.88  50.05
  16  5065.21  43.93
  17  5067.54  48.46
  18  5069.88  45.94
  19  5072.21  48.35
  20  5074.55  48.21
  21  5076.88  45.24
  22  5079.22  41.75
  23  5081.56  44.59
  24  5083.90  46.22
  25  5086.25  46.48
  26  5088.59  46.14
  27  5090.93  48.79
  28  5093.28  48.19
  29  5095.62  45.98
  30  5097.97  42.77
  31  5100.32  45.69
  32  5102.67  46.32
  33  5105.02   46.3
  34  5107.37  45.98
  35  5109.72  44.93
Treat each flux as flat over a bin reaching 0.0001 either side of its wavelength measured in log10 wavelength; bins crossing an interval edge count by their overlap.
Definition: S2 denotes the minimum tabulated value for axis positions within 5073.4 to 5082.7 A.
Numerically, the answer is 41.75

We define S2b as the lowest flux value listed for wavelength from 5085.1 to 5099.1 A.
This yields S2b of 42.77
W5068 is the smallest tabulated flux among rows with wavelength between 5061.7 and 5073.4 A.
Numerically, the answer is 43.93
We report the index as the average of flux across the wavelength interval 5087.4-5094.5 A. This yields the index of 47.7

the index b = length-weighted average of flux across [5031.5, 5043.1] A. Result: 44.8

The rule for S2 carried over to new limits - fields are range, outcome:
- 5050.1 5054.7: 44.57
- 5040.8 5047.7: 43.79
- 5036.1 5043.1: 41.96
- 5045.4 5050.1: 45.8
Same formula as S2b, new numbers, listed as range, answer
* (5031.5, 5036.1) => 46.59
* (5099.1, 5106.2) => 45.69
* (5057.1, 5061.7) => 46.32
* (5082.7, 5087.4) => 46.22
